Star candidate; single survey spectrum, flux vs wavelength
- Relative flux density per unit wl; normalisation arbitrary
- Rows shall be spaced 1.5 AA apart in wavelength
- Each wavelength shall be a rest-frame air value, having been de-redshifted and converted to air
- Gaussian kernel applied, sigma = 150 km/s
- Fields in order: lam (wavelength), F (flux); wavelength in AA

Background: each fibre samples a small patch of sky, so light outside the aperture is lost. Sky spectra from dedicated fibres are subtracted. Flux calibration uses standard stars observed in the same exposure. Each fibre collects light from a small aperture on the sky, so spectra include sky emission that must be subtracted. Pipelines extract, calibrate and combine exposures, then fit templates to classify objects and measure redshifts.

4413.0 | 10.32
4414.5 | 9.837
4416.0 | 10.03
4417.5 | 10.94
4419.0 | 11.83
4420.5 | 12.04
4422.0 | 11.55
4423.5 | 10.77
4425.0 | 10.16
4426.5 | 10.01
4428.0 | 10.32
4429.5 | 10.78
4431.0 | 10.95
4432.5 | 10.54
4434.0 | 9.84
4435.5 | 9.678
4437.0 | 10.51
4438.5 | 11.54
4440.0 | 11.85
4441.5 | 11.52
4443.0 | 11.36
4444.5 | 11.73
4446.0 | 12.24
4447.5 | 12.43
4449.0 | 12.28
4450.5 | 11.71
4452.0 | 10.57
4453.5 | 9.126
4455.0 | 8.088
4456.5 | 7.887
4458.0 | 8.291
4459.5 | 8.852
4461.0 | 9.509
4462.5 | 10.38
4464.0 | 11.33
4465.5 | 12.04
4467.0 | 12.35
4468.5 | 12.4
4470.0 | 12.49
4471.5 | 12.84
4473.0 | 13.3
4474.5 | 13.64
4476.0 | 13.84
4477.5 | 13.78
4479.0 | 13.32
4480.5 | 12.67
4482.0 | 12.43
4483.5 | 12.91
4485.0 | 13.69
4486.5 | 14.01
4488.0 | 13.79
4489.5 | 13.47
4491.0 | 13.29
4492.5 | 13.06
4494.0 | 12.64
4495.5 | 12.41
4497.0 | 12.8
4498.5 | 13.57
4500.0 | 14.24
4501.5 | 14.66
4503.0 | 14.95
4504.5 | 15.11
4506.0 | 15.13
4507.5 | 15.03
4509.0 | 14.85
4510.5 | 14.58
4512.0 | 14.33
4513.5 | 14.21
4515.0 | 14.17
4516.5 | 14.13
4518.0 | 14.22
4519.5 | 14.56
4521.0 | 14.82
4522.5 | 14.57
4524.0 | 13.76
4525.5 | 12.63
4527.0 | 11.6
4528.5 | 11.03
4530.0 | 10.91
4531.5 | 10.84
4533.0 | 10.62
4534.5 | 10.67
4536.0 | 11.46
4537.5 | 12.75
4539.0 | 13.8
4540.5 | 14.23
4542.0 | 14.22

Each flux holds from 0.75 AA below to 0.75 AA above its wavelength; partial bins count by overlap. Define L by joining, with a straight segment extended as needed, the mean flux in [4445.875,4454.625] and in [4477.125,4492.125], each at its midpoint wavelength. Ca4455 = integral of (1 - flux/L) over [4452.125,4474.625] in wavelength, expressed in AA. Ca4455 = 2.44 AA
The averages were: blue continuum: 11.2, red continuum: 13.3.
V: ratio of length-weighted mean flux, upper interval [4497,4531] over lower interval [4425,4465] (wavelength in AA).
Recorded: 1.32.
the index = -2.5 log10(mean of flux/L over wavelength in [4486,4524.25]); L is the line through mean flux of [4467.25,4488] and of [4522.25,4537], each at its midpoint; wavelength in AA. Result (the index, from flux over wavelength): -0.14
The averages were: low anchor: 13.2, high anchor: 11.7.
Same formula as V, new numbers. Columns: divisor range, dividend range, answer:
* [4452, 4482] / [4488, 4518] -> 1.23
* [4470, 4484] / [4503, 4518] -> 1.11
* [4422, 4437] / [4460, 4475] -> 1.15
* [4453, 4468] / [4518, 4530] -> 1.34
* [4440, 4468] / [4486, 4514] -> 1.31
